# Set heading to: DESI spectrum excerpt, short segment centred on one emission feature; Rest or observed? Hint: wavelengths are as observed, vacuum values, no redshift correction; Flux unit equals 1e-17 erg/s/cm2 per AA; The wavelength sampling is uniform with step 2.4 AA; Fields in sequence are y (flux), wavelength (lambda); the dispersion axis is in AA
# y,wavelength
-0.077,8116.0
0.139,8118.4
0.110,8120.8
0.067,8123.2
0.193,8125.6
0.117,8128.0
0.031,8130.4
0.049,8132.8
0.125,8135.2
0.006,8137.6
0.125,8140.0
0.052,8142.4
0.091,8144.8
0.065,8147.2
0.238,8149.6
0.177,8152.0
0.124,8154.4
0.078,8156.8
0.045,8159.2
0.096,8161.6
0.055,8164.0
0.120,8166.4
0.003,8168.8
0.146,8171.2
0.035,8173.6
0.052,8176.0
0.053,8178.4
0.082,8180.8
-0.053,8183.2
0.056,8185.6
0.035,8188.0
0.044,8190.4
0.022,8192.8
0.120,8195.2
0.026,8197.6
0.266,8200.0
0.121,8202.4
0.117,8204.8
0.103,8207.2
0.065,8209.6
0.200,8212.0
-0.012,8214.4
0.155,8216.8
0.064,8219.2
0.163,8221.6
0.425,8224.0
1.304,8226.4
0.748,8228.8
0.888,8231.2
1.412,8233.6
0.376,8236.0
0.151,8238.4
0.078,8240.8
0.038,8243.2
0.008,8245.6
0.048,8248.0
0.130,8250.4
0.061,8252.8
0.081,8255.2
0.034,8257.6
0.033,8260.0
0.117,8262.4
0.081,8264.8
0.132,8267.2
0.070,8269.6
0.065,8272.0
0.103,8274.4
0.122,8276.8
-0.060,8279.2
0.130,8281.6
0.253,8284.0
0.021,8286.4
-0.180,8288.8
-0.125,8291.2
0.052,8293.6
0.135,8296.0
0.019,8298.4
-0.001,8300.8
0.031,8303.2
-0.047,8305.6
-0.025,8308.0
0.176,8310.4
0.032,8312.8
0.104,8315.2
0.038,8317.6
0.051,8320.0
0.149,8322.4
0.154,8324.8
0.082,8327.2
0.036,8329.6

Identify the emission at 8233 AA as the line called [O II]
